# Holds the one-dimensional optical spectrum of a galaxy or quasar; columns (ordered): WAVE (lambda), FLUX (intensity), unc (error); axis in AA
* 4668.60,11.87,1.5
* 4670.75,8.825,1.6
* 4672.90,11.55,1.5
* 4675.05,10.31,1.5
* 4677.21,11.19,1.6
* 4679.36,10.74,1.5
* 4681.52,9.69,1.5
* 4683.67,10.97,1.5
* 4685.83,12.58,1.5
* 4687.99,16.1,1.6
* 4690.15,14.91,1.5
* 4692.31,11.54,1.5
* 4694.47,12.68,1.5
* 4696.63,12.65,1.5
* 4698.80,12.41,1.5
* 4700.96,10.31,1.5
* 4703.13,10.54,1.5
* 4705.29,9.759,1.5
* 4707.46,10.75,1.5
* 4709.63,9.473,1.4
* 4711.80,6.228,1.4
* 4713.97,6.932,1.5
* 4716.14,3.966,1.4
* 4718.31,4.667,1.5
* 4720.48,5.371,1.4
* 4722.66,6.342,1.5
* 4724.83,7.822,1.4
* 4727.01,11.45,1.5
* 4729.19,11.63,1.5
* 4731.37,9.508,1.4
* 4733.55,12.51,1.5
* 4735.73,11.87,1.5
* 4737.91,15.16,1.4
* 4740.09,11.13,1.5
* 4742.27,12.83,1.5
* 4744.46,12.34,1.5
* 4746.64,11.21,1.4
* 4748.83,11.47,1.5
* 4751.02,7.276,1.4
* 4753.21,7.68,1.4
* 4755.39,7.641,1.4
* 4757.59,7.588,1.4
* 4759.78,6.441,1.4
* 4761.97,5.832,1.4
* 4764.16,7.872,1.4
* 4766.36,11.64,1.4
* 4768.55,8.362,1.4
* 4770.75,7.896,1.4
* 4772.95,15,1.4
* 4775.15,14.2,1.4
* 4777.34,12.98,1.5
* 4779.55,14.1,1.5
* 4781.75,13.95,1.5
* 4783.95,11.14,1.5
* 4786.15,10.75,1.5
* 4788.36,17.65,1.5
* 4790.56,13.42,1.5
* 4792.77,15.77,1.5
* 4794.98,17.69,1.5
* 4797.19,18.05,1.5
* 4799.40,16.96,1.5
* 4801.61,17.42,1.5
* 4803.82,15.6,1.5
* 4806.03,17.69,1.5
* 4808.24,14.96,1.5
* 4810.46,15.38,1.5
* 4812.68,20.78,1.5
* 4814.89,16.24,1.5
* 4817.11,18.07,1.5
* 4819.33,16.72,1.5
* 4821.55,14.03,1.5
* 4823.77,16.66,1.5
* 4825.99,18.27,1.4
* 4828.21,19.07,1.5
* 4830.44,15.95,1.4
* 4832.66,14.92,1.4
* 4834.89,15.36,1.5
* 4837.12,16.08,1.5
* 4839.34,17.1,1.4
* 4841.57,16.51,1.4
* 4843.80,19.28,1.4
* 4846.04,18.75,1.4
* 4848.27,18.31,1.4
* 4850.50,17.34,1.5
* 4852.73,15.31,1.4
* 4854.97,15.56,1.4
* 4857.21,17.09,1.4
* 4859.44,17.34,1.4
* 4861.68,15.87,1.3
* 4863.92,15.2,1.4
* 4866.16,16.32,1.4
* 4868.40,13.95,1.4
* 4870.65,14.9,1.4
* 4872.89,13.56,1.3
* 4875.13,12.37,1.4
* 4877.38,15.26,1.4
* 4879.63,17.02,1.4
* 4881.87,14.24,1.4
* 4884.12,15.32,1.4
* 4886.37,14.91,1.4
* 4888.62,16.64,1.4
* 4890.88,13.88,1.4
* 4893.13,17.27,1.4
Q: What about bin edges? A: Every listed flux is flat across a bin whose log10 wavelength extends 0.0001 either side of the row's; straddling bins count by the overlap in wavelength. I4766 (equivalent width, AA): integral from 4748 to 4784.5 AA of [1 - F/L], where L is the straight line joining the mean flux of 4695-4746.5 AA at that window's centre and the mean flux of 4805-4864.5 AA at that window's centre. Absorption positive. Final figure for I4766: 7.7 AA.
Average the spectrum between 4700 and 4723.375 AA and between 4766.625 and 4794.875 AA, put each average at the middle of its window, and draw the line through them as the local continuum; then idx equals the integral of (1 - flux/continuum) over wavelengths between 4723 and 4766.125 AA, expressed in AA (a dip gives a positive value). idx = 0.5 AA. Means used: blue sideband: 7.67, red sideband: 13.1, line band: 9.93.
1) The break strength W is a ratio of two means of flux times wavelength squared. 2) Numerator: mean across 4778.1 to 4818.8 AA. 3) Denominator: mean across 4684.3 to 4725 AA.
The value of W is 1.69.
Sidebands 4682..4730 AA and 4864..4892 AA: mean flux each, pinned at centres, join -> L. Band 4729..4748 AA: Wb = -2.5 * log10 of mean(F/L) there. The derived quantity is -0.11 mag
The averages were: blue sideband 9.94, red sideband 14.9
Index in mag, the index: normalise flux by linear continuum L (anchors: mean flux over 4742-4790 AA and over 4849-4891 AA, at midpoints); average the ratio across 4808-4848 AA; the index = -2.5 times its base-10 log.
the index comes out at -0.25 mag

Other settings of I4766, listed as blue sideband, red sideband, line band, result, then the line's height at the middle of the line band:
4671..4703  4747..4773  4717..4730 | 3.08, 10.2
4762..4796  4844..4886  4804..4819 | -3.52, 13.8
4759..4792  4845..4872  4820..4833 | -1.92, 14.5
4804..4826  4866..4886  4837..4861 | -2.40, 15.6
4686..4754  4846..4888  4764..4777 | 1.07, 12.1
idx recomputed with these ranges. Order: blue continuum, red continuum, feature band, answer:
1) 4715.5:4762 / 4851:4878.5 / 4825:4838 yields -2.8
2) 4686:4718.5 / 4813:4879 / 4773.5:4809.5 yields -2.7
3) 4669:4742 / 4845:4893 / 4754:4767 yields 4.8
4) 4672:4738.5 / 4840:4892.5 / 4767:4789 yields 0.7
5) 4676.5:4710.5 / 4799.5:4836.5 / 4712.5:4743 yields 8.9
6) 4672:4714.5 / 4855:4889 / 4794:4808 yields -3.5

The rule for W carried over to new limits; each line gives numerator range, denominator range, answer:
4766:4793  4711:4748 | 1.37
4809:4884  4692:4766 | 1.80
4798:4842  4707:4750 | 1.80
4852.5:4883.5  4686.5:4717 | 1.54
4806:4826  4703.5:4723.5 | 2.44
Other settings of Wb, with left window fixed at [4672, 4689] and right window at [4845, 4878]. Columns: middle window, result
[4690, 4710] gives 0.06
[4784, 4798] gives -0.07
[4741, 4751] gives 0.15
